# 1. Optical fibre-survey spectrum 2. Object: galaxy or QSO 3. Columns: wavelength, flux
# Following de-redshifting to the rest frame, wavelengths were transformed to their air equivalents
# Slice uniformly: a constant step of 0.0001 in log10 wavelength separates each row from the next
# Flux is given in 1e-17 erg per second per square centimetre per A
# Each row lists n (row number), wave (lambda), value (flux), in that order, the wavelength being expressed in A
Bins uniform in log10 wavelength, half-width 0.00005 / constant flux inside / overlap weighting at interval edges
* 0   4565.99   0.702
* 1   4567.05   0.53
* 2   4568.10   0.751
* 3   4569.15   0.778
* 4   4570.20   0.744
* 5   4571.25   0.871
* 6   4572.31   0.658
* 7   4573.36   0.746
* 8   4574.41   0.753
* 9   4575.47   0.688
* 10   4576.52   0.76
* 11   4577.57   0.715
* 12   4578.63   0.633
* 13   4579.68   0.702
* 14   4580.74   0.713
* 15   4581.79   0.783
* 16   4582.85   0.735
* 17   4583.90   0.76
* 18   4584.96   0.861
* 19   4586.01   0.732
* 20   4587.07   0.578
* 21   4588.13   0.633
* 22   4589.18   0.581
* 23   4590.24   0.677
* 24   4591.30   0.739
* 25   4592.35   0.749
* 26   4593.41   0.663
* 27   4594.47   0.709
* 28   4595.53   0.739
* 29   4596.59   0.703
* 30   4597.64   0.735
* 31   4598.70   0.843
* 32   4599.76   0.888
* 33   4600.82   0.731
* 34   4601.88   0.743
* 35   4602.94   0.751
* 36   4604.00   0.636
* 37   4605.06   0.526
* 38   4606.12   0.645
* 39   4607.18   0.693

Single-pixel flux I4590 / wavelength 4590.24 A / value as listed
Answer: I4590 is 0.677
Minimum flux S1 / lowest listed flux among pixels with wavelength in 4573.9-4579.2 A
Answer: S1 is 0.633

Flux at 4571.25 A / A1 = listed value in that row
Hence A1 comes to 0.871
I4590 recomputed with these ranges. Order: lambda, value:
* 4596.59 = 0.703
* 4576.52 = 0.76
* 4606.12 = 0.645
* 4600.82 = 0.731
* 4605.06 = 0.526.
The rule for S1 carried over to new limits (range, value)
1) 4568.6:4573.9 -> 0.658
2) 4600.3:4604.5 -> 0.636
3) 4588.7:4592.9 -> 0.581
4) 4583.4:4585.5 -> 0.76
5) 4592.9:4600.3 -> 0.663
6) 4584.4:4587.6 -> 0.578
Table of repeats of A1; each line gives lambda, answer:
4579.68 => 0.702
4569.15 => 0.778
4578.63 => 0.633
